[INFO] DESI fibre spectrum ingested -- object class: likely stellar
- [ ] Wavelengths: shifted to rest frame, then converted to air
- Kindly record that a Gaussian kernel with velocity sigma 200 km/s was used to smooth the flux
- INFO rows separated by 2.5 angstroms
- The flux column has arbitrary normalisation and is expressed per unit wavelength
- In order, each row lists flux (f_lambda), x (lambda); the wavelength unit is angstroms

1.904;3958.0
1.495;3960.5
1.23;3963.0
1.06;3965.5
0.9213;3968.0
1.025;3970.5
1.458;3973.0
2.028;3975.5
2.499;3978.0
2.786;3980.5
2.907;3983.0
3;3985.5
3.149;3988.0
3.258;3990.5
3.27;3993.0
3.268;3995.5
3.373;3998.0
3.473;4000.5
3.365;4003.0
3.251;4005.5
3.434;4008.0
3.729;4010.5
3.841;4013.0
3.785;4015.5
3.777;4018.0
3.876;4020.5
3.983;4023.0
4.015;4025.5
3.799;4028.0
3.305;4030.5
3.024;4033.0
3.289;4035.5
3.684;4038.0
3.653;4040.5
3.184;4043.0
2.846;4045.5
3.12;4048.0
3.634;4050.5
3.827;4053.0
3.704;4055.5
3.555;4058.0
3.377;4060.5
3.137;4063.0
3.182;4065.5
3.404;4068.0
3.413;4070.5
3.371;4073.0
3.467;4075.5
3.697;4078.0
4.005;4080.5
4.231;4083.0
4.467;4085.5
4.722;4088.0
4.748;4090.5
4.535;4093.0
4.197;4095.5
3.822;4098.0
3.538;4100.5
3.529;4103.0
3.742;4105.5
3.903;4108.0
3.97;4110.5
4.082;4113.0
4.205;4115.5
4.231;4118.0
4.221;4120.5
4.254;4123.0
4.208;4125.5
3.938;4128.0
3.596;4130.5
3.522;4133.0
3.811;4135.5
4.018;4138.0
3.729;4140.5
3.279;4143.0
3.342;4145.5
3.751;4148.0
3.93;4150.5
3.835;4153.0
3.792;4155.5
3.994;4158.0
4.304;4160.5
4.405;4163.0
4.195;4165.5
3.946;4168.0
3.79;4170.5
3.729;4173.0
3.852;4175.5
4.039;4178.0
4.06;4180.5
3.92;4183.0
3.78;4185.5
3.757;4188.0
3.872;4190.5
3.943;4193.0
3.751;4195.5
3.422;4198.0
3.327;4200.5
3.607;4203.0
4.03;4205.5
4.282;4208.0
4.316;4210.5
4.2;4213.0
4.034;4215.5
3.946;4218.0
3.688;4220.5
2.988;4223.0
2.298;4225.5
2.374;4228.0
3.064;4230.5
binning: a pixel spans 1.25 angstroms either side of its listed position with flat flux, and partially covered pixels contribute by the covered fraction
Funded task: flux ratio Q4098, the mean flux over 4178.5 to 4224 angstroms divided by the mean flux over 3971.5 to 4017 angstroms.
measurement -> 1.24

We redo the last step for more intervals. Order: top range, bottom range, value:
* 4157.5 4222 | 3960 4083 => 1.25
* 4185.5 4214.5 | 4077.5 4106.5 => 0.94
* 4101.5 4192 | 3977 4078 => 1.15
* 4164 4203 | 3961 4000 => 1.62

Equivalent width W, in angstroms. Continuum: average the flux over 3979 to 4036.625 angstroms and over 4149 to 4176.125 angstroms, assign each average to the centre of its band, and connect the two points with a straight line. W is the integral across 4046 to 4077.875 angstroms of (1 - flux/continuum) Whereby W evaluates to 1.7 angstroms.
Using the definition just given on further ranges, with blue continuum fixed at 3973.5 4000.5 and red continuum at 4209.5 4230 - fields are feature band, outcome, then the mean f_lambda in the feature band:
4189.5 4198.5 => -1.0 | 3.77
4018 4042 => -4.7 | 3.63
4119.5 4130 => -2.8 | 4.11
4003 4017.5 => -2.9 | 3.6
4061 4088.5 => -5.0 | 3.7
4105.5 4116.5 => -2.7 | 4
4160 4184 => -4.8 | 4.02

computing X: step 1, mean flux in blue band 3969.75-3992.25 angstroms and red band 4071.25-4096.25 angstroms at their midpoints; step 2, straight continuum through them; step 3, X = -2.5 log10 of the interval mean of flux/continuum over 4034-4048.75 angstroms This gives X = 0.05 mag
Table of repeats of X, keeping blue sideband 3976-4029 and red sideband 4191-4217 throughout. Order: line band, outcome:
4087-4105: -0.141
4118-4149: -0.030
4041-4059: 0.031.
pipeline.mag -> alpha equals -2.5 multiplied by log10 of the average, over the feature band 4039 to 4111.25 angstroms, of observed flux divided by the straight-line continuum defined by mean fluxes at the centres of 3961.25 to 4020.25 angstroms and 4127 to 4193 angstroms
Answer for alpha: -0.12 mag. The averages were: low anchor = 2.79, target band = 3.72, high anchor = 3.85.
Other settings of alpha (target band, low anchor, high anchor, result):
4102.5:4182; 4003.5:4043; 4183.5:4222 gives -0.040 mag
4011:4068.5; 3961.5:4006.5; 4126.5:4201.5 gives -0.210 mag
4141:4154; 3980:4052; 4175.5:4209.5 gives 0.030 mag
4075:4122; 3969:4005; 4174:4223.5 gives -0.217 mag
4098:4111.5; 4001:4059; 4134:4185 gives 0.001 mag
